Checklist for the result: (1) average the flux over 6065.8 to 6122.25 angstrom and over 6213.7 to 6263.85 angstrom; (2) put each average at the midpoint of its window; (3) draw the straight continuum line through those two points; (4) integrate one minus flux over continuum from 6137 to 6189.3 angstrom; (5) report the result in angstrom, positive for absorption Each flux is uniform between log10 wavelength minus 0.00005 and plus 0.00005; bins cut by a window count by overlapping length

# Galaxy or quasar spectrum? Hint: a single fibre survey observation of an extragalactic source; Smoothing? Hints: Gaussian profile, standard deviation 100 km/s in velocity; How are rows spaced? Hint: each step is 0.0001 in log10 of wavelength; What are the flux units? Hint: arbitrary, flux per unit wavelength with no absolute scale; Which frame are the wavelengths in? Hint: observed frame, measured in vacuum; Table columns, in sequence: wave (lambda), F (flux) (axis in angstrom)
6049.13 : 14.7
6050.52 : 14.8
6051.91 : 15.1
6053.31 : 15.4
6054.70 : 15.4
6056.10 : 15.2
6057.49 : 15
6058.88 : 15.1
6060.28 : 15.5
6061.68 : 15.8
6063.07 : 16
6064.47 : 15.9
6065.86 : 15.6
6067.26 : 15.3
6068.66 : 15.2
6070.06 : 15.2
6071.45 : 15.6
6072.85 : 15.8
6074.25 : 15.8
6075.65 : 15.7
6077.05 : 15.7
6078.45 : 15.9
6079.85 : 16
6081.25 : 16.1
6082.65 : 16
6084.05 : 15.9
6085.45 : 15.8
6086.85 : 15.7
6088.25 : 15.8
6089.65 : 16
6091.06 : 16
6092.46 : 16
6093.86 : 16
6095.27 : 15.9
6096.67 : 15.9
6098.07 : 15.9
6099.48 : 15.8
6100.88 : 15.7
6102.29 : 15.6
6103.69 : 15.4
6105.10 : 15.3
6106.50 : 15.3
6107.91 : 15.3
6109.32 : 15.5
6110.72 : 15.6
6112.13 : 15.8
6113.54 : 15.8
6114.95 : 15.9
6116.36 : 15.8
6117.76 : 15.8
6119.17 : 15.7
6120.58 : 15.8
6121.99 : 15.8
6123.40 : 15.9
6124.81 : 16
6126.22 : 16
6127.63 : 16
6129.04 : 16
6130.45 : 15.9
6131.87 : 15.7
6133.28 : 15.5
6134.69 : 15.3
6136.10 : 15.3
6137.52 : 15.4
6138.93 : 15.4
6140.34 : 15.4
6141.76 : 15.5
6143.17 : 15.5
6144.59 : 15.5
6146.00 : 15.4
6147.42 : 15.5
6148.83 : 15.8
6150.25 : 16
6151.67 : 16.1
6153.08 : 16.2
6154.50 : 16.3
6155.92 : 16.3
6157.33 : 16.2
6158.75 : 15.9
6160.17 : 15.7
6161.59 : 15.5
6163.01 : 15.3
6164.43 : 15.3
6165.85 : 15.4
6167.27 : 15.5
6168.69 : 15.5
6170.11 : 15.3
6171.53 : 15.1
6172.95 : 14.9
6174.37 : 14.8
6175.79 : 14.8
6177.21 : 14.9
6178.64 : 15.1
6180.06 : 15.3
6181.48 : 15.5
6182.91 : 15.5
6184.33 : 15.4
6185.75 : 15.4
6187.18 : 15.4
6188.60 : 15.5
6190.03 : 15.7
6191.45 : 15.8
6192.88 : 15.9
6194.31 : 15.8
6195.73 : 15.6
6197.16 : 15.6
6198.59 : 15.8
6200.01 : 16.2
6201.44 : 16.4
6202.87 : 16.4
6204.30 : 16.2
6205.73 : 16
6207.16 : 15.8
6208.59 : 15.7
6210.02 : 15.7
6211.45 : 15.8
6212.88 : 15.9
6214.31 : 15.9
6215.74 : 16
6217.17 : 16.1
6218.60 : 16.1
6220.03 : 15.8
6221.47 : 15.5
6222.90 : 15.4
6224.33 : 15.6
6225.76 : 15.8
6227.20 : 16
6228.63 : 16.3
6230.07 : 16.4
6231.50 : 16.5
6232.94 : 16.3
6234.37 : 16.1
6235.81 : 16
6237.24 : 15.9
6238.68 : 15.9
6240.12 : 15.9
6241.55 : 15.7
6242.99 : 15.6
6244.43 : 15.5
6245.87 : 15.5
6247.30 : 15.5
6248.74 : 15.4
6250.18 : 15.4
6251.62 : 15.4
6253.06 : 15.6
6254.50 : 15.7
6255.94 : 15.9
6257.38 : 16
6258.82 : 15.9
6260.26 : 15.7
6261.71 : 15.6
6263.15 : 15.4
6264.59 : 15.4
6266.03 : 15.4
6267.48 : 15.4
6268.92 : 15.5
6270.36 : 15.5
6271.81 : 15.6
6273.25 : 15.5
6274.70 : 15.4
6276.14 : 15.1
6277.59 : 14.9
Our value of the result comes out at 0.9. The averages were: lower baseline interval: 15.7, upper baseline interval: 15.8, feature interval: 15.5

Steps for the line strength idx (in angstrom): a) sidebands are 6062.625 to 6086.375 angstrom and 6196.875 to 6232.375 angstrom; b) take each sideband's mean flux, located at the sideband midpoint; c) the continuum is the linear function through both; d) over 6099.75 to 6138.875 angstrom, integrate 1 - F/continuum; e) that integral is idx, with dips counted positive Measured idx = 0.3 angstrom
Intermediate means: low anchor 15.7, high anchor 16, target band 15.7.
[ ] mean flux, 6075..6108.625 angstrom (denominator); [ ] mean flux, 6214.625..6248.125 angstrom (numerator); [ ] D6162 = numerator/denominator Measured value 1.0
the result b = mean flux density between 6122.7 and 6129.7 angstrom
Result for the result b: 16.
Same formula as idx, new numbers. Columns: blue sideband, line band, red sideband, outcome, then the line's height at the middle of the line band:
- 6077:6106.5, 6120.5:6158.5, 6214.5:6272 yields 0.1 angstrom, 15.8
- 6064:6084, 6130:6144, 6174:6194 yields 0.0 angstrom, 15.5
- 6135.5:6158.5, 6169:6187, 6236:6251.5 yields 0.6 angstrom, 15.7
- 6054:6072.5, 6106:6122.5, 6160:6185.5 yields -0.3 angstrom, 15.4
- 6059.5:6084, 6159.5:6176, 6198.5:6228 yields 0.6 angstrom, 15.8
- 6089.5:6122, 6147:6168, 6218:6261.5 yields -0.1 angstrom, 15.8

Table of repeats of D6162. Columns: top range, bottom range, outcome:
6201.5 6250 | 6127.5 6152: 1.02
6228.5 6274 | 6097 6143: 1.00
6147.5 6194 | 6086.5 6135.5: 0.99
